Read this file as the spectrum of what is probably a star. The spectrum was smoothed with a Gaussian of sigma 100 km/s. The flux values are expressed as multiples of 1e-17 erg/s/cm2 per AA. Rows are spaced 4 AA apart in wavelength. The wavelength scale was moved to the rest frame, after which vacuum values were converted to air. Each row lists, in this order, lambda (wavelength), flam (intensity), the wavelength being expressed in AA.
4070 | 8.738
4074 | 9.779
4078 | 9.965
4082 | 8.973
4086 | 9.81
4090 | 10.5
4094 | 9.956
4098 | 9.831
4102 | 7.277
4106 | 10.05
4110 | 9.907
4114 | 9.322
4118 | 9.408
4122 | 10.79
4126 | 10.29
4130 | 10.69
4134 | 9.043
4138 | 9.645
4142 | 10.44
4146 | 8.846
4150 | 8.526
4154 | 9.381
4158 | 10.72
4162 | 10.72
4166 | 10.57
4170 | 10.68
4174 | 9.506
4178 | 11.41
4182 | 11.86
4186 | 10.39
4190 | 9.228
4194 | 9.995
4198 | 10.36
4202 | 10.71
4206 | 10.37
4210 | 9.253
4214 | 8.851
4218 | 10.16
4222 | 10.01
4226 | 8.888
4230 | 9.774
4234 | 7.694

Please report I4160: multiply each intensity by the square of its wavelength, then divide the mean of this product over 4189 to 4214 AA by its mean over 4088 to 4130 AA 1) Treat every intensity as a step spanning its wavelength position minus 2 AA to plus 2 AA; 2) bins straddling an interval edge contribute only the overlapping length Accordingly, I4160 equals 1.06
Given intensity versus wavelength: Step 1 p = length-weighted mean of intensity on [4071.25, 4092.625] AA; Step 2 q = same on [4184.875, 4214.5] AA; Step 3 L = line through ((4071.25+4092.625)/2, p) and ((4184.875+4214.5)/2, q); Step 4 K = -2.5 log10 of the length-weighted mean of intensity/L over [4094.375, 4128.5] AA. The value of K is 0.019 mag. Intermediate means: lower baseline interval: 9.77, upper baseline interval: 9.93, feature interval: 9.64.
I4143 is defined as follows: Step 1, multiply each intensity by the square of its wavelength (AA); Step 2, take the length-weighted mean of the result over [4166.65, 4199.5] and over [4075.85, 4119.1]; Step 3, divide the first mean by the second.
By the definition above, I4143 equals 1.1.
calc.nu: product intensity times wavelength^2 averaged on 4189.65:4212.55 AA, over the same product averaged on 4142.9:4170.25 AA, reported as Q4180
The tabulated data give 1.0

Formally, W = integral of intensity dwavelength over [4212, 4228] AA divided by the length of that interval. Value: 9.48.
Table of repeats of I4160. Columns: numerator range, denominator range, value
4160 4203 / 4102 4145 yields 1.10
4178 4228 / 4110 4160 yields 1.06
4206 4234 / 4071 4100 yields 1.03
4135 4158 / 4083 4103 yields 1.02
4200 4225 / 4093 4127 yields 1.08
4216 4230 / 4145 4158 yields 1.09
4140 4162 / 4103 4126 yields 1.00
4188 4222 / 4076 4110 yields 1.09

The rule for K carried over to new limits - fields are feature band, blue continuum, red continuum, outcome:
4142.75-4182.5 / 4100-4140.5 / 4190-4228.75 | -0.05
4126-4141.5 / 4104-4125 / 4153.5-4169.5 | 0.02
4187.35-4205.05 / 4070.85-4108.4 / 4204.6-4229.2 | -0.06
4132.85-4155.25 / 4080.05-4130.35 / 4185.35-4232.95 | 0.05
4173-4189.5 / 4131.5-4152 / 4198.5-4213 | -0.10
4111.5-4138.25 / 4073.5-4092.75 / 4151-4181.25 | 0.02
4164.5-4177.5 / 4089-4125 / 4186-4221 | -0.06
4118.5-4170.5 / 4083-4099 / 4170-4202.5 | 0.03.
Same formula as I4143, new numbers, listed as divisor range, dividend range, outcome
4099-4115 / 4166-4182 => 1.21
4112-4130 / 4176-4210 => 1.08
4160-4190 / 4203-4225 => 0.93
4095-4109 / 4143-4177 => 1.11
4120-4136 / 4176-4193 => 1.08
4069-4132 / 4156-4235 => 1.09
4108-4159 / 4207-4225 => 1.02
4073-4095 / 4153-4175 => 1.09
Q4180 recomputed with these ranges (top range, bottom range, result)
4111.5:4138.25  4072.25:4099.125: 1.03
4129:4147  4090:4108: 1.05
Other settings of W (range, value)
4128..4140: 9.79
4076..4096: 9.84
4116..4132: 10.3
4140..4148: 9.64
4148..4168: 9.98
